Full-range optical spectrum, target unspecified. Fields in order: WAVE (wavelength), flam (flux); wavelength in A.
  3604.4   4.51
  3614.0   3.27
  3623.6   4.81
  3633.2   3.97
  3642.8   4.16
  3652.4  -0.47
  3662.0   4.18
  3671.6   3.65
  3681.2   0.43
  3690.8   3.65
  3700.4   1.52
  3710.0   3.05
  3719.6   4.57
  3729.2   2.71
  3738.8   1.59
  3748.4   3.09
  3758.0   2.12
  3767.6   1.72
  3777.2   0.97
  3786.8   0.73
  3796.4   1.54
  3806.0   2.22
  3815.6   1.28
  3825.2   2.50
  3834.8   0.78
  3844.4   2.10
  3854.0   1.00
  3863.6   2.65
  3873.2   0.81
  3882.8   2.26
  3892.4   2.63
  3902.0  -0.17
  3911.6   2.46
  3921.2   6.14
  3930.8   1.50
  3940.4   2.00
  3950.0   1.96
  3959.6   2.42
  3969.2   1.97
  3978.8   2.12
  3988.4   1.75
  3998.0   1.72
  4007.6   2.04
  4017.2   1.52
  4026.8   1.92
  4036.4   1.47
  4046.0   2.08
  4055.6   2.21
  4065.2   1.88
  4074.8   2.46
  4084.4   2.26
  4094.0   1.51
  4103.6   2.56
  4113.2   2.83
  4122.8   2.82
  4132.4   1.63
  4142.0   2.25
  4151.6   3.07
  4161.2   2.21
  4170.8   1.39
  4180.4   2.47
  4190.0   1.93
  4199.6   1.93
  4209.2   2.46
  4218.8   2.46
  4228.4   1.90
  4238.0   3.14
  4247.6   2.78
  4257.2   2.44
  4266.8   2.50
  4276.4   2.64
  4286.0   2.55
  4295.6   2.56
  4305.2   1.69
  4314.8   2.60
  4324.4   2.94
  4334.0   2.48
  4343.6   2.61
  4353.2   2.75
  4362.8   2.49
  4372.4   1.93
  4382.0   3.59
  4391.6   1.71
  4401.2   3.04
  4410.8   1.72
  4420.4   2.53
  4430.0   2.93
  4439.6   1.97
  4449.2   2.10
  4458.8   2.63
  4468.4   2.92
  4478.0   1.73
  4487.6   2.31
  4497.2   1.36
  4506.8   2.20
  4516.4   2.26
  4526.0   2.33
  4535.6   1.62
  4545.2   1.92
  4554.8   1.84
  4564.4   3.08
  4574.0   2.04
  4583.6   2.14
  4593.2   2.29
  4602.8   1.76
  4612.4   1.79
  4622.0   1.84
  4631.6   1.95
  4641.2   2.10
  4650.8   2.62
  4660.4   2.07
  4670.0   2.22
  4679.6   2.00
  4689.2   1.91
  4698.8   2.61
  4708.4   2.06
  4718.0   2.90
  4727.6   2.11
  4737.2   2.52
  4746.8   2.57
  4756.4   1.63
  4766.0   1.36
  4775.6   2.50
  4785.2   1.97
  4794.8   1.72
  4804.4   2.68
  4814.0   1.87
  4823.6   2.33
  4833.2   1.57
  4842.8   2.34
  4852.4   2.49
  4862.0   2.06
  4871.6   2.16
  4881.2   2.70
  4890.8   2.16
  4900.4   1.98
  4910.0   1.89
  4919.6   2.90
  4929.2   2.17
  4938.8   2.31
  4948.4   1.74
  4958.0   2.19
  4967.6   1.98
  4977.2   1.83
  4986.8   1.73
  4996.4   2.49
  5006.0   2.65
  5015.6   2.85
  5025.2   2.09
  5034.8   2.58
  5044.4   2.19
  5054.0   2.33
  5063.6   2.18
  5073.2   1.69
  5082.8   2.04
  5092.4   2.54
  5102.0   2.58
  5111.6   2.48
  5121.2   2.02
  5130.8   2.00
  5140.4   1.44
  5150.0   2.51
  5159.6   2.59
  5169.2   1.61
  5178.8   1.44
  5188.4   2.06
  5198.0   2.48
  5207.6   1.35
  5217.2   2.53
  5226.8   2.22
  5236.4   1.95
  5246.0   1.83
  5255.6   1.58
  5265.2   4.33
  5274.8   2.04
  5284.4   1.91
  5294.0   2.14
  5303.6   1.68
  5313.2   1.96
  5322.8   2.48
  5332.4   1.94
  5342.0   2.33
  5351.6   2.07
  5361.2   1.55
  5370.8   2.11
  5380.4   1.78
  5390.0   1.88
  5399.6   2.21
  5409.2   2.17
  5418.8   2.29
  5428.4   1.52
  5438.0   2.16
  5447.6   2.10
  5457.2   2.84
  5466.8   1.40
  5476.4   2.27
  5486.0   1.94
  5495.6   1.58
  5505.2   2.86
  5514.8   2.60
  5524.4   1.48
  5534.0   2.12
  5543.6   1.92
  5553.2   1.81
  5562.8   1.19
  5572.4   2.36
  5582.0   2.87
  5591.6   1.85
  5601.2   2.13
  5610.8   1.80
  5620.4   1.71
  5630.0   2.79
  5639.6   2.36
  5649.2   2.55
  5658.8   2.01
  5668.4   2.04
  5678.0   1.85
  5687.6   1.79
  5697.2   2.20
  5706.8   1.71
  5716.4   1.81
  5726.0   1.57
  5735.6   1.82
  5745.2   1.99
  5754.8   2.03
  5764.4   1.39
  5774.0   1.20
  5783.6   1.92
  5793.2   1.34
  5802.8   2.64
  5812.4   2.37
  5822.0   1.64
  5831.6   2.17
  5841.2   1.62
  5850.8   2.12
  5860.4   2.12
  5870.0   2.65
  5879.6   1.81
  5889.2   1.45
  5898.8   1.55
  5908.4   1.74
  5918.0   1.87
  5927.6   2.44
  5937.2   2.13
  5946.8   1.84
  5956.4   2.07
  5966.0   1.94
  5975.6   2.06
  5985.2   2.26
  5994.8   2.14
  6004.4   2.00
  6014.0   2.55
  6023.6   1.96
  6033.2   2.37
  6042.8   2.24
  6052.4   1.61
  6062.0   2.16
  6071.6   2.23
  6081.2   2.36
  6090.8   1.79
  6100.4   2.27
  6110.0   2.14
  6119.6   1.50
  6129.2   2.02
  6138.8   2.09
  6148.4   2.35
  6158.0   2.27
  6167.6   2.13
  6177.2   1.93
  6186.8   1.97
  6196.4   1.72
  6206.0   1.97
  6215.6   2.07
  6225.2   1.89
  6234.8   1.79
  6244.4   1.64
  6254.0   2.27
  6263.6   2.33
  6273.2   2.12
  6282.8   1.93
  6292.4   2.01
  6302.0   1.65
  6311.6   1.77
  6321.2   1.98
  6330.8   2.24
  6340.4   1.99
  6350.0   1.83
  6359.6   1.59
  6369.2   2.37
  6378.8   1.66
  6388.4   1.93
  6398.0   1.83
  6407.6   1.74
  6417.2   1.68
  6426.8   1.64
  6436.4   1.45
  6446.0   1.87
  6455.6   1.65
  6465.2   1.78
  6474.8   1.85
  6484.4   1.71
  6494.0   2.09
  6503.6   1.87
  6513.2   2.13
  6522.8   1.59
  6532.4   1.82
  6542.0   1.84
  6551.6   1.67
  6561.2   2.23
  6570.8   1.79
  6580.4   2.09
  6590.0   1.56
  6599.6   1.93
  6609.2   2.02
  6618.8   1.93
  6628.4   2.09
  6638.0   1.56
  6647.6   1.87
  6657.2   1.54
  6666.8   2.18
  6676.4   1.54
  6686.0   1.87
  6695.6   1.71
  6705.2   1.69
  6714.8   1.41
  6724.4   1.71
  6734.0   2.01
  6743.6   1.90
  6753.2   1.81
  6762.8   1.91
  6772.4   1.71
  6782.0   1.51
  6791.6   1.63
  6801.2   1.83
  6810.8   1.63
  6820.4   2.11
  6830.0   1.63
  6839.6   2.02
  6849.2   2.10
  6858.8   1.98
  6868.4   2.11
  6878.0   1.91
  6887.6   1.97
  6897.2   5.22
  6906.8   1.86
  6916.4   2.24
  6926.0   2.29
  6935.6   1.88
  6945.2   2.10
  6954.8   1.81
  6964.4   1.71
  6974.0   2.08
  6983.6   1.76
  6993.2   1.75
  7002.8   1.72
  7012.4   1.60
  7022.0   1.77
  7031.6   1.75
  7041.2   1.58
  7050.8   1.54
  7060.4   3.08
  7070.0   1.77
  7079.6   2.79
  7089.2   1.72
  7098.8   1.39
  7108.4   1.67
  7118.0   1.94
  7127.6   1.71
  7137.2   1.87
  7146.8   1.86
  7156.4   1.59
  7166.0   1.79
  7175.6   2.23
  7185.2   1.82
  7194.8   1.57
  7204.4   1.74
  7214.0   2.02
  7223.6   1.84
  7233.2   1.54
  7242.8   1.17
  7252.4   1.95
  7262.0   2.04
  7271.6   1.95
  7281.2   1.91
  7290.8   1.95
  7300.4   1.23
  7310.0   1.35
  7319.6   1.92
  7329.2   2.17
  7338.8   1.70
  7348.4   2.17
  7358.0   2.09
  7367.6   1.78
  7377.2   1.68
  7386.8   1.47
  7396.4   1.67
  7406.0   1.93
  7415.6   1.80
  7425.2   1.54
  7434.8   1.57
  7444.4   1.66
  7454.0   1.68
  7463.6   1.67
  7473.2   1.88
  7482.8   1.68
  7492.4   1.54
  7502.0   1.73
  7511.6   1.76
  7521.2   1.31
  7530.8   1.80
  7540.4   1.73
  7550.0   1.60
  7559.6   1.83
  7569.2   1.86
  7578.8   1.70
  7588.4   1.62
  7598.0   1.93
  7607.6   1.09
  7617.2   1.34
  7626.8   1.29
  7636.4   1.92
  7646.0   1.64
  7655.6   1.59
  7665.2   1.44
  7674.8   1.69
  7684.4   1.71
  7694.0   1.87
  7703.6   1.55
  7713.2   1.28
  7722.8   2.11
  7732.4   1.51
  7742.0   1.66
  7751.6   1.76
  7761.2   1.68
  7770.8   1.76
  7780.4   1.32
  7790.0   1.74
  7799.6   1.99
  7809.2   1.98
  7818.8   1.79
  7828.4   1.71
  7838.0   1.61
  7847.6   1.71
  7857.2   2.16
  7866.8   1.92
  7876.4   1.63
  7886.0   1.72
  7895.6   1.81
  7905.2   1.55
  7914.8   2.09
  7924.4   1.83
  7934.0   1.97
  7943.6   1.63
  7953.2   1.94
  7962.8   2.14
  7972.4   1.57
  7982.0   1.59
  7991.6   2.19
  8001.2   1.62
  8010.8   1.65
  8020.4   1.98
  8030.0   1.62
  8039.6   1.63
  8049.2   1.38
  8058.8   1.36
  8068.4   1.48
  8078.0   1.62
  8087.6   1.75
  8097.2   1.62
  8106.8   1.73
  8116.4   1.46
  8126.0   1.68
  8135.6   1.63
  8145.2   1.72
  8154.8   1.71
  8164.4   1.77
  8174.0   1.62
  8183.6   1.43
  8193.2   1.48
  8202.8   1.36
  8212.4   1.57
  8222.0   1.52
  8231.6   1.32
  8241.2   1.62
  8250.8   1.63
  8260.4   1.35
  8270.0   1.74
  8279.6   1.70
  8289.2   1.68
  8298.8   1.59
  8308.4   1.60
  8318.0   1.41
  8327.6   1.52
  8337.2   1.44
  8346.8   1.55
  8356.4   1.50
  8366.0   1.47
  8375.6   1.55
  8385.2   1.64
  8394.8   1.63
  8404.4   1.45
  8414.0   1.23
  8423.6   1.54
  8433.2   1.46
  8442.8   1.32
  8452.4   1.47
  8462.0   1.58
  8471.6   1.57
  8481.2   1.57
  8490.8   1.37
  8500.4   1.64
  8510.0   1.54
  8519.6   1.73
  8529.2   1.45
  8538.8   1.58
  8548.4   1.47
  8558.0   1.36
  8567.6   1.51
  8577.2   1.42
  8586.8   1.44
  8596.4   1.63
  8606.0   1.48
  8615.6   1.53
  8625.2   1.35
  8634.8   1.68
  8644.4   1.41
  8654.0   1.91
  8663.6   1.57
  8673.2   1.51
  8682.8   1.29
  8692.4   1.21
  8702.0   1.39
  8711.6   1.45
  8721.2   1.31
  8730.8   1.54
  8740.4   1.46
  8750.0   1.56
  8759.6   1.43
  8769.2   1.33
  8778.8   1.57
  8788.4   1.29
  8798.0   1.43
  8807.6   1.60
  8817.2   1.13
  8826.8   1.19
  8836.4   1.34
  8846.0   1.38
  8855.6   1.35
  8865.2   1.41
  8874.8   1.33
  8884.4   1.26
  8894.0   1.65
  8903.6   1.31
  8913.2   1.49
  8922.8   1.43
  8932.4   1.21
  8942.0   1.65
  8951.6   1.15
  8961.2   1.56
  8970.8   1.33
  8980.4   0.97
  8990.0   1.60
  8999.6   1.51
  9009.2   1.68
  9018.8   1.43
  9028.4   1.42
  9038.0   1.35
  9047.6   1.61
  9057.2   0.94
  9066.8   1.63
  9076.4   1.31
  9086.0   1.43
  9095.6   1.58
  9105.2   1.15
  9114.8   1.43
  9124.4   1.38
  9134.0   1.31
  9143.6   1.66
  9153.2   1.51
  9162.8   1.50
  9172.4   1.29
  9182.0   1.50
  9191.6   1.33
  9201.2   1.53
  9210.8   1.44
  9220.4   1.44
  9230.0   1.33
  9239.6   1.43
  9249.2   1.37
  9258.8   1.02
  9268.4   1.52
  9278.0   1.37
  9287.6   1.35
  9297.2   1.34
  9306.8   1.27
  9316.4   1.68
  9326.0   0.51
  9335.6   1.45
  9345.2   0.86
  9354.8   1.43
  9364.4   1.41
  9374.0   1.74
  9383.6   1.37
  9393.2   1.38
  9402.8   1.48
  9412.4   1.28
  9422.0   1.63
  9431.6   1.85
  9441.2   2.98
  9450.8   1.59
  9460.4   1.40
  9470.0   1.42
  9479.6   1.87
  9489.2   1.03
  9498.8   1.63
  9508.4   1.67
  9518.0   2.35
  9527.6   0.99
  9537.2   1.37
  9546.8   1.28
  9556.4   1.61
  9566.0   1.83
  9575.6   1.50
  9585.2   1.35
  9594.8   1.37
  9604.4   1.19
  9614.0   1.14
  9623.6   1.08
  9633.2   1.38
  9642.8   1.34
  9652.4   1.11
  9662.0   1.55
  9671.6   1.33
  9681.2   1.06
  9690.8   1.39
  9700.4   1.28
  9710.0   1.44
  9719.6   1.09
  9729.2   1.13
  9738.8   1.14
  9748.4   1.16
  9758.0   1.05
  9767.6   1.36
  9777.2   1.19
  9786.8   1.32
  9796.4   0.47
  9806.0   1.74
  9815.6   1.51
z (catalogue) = 0.051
